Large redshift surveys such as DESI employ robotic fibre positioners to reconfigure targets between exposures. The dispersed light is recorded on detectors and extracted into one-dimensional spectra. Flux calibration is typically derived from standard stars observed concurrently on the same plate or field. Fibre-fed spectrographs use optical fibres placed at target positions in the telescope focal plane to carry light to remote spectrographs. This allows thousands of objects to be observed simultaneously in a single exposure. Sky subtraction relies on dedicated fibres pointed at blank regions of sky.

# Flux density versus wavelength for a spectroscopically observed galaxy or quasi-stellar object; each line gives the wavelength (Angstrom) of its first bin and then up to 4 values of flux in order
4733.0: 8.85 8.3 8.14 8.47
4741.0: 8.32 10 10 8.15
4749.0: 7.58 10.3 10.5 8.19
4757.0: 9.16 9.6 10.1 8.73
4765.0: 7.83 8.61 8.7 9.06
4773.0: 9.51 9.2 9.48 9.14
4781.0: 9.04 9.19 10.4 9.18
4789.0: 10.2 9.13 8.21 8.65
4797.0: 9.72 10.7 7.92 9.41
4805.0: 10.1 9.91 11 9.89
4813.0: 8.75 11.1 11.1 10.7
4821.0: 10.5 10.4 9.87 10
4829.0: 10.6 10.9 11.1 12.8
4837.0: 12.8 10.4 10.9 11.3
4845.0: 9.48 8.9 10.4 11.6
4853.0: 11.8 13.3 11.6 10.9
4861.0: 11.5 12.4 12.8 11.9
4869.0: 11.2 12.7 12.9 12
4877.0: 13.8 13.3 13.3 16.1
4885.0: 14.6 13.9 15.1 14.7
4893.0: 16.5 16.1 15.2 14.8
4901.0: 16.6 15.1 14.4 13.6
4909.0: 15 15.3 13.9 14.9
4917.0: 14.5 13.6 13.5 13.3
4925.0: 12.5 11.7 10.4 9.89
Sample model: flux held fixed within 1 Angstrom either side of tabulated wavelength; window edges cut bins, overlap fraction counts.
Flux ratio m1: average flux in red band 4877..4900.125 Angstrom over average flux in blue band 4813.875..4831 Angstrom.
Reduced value 1.4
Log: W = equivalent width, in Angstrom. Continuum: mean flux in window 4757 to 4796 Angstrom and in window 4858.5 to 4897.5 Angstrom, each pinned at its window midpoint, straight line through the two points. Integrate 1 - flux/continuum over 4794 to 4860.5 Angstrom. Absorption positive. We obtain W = 4.6 Angstrom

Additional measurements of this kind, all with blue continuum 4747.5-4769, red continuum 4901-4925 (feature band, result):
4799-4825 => 1.9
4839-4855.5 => 1.7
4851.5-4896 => -1.0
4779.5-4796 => 1.3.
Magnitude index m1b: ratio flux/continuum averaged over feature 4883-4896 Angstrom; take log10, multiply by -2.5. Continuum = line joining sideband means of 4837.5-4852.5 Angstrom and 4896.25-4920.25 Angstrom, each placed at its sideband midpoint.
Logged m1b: -0.13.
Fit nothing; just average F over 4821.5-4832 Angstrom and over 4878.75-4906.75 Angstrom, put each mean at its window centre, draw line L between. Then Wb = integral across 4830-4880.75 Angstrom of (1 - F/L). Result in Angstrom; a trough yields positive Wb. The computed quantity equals 2.5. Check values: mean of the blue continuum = 10.4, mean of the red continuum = 15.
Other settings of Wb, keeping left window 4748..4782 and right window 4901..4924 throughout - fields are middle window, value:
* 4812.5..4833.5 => 1.3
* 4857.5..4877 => 1.0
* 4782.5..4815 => 2.3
